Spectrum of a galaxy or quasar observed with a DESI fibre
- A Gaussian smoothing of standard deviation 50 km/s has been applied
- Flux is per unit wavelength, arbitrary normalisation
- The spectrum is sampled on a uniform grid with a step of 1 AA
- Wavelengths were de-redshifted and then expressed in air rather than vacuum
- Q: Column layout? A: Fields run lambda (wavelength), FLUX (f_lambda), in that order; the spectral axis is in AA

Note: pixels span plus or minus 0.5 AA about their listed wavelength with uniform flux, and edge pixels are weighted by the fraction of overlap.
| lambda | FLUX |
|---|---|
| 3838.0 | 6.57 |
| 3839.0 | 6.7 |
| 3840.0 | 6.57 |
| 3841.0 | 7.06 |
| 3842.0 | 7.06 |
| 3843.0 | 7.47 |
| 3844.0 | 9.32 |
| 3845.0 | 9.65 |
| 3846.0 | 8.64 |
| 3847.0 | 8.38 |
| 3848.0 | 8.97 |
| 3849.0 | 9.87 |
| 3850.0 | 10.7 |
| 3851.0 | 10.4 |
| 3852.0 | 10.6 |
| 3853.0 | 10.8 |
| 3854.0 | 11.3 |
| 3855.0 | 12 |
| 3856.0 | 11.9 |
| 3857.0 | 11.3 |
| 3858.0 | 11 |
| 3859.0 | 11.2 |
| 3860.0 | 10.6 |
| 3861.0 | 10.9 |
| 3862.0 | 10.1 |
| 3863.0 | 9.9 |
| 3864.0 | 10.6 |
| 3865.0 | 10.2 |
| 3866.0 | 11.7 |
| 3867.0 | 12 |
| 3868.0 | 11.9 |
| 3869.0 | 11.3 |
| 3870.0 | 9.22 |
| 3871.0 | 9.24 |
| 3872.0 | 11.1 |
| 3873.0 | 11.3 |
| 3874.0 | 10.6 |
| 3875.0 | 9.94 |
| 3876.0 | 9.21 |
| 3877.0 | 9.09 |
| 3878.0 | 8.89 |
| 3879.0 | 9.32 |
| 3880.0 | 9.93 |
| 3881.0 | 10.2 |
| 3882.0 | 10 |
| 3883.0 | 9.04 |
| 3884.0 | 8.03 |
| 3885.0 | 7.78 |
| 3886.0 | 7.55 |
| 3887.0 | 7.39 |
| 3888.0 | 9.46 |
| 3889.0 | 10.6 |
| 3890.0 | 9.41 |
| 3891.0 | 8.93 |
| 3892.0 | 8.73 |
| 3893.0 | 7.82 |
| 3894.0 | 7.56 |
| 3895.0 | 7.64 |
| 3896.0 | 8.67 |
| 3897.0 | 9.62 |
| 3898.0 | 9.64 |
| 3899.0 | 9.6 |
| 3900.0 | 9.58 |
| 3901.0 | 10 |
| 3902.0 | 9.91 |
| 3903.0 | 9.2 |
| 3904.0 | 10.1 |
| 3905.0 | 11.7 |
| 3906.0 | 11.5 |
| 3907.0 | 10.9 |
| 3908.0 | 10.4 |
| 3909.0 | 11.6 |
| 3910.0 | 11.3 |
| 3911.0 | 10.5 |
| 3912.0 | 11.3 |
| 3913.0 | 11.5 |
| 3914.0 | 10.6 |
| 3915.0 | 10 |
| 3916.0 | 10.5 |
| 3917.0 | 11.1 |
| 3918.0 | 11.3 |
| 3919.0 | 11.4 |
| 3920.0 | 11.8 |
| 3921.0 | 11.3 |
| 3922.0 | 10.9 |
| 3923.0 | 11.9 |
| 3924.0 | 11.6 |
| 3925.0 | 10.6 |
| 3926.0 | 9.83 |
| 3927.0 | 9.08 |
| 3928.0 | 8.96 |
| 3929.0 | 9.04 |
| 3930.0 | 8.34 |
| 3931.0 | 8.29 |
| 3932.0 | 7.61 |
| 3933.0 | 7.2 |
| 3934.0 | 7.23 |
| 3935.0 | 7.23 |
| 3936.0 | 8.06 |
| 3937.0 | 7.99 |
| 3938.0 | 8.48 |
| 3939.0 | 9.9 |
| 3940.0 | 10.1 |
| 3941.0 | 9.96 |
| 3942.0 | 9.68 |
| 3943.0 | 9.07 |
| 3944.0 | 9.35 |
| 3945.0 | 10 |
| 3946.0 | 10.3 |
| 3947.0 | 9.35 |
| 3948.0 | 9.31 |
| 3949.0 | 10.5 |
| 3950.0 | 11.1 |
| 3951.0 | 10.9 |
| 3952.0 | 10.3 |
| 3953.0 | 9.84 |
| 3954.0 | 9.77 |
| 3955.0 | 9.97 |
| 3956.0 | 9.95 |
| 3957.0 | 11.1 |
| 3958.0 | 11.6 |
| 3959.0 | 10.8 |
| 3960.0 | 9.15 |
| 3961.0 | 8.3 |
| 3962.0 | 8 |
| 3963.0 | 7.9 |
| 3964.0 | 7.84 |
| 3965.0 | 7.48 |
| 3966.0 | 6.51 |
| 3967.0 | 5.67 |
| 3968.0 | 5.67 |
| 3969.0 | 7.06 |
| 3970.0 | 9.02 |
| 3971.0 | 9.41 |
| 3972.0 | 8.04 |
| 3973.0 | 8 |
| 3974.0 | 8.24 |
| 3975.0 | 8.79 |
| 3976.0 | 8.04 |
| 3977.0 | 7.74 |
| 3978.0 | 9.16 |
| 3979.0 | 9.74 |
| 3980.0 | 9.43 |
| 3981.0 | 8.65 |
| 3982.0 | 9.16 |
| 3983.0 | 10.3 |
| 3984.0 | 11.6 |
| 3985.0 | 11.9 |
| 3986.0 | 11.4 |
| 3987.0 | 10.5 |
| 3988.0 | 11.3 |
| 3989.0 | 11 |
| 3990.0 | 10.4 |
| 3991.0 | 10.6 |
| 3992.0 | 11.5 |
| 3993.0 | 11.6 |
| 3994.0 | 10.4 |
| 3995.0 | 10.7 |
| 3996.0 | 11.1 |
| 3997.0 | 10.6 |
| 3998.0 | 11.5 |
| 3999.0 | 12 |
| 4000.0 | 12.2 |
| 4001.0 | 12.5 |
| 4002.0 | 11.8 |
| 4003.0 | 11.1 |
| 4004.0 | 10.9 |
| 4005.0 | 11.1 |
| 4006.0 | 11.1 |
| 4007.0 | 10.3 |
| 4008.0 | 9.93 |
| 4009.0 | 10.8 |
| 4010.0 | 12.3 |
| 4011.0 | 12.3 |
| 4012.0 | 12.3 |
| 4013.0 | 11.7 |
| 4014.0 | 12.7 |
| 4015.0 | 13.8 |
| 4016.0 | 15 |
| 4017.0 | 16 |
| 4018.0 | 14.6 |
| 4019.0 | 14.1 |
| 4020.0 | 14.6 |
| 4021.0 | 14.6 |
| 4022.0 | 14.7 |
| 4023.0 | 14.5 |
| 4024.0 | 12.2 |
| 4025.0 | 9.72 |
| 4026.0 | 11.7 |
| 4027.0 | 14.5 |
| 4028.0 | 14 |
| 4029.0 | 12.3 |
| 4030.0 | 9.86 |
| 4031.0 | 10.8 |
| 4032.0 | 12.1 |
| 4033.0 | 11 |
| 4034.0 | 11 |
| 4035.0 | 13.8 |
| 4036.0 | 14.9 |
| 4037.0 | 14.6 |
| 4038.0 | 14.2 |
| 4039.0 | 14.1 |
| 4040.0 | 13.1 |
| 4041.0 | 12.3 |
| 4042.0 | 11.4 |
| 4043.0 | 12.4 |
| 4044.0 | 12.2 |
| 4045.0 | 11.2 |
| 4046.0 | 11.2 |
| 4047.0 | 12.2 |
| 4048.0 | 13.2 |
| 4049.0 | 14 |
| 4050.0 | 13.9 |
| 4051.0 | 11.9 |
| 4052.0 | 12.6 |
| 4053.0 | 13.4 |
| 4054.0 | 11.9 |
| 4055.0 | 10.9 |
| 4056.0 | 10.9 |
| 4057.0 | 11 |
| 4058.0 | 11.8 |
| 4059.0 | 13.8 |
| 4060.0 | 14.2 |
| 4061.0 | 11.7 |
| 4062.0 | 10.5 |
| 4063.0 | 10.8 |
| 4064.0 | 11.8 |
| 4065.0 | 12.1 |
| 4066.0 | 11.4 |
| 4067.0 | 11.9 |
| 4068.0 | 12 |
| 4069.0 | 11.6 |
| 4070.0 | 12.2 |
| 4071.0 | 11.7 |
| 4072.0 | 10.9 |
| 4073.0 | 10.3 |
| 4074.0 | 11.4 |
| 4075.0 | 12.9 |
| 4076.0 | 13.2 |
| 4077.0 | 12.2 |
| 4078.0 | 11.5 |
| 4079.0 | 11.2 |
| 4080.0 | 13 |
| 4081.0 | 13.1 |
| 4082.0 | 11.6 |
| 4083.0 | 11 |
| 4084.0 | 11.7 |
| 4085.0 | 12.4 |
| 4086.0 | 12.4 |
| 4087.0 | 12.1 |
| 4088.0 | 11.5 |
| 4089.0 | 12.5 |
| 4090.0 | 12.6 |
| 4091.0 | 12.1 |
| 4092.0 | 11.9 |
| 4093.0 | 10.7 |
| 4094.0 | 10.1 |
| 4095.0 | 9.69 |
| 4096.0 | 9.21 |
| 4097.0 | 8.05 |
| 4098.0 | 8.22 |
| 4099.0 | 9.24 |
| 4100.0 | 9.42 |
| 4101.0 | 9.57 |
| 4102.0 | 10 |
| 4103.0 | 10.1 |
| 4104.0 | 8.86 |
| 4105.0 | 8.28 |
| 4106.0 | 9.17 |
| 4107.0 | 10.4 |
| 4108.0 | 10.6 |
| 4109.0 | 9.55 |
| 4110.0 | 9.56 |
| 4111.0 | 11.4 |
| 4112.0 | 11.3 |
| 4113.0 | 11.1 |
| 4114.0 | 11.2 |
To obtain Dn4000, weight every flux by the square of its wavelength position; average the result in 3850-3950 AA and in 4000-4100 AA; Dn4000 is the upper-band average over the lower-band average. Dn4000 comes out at 1.31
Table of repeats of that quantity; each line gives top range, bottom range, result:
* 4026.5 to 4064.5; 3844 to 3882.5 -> 1.31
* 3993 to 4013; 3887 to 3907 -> 1.27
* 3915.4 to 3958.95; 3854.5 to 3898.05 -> 1.03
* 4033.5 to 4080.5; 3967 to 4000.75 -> 1.29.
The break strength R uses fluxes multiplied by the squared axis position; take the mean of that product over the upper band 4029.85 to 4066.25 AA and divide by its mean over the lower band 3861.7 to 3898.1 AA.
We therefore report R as 1.4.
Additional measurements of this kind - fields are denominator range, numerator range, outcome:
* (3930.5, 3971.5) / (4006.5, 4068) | 1.46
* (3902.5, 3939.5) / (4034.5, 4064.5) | 1.34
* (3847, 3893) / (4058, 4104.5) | 1.25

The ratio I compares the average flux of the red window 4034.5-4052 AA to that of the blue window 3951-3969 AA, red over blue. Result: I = 1.47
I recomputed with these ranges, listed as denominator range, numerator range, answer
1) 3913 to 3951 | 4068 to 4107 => 1.13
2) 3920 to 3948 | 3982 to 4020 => 1.26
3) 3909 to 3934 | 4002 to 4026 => 1.23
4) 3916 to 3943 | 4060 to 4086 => 1.23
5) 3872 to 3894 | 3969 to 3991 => 1.04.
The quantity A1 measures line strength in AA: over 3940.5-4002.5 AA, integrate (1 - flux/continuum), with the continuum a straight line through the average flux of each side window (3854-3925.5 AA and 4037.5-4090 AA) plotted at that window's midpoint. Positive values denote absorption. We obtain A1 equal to 7.6 AA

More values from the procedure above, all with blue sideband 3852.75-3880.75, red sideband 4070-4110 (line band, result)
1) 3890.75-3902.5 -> 1.8 AA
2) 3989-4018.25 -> -2.8 AA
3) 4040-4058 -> -2.2 AA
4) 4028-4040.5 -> -2.2 AA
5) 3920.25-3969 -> 6.7 AA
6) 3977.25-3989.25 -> 0.5 AA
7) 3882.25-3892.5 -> 1.8 AA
